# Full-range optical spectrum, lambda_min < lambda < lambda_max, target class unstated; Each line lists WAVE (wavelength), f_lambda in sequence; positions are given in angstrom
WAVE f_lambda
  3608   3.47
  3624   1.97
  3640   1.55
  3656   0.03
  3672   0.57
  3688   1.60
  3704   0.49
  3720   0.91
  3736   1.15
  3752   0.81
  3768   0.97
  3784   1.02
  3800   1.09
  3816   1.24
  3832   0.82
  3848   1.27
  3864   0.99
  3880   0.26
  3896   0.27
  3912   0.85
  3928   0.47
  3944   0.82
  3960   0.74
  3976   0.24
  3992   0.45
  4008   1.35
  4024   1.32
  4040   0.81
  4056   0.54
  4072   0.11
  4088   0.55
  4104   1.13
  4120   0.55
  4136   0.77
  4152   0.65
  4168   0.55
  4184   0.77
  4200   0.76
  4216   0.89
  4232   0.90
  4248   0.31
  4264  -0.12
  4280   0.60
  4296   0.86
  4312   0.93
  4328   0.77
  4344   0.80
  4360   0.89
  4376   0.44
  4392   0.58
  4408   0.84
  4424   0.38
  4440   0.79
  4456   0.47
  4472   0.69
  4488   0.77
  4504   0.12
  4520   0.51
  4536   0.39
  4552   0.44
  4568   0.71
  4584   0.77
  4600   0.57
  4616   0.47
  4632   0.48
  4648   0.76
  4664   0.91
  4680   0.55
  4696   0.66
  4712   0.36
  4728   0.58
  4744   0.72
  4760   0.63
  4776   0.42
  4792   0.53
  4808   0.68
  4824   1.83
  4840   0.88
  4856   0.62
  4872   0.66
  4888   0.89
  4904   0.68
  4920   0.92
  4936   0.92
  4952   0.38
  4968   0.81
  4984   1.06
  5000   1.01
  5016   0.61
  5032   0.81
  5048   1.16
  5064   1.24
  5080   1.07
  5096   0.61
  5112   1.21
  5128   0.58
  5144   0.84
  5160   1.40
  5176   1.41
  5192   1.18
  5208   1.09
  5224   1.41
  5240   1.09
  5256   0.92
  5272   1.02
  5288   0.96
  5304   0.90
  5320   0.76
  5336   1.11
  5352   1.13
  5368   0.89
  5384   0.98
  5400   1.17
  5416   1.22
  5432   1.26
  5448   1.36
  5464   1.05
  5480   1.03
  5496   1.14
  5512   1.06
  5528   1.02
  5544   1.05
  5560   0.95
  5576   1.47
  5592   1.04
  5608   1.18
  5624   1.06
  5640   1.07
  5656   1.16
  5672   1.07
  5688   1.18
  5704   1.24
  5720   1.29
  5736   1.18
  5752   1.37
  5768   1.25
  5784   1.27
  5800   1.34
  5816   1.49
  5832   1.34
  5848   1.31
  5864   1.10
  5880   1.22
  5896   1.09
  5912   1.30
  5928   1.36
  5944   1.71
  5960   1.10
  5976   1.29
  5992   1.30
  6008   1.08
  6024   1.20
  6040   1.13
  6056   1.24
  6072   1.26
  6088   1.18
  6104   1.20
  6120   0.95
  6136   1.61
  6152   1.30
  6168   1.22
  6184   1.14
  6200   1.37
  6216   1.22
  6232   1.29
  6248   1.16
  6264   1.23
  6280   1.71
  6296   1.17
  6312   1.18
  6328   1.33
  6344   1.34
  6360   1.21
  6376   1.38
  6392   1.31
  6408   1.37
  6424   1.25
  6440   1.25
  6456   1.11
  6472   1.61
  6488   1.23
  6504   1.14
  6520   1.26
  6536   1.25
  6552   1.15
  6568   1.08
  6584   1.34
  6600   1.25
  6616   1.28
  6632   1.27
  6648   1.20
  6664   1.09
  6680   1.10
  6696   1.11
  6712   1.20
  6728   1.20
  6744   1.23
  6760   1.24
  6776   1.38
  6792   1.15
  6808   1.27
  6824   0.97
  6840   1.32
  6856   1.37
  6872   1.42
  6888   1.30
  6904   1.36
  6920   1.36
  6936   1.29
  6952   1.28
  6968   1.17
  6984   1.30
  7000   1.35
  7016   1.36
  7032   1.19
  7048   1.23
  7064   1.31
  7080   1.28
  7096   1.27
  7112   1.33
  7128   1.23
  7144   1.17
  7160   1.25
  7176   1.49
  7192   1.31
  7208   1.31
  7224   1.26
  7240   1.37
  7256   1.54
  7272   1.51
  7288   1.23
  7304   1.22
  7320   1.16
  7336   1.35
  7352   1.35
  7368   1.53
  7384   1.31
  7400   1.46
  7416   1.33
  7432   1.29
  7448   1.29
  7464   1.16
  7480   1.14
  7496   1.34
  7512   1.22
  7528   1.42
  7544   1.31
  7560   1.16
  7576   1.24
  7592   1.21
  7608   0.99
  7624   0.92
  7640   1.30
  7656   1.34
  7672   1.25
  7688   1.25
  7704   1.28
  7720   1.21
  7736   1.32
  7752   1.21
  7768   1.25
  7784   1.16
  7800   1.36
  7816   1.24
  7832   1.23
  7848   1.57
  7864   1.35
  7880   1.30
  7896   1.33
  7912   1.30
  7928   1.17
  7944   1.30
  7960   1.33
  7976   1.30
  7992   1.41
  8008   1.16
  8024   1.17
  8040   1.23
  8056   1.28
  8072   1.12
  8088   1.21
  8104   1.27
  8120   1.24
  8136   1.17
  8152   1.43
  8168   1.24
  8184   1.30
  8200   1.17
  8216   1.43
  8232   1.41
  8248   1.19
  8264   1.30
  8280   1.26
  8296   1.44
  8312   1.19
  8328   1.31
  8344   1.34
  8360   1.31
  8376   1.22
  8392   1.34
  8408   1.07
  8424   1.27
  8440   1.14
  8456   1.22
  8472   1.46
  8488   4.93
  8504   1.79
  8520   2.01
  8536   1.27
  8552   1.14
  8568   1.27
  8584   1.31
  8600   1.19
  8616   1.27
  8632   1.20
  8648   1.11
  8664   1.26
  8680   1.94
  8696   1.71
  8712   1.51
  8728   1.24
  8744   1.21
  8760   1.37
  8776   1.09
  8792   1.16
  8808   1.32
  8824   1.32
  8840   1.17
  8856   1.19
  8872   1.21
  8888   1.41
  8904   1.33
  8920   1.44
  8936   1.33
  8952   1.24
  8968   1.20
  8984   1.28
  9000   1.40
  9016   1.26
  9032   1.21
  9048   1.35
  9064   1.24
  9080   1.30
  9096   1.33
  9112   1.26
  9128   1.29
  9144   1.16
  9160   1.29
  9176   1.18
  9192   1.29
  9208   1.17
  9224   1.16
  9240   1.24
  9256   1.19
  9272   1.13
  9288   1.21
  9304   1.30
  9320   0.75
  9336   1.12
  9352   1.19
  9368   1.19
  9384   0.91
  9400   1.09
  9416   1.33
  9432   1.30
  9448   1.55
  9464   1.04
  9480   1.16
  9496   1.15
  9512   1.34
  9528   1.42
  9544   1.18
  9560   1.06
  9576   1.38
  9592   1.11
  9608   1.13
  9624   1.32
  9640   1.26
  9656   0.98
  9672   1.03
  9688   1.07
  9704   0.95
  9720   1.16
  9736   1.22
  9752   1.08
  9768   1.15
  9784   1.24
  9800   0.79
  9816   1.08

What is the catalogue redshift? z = 0.29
